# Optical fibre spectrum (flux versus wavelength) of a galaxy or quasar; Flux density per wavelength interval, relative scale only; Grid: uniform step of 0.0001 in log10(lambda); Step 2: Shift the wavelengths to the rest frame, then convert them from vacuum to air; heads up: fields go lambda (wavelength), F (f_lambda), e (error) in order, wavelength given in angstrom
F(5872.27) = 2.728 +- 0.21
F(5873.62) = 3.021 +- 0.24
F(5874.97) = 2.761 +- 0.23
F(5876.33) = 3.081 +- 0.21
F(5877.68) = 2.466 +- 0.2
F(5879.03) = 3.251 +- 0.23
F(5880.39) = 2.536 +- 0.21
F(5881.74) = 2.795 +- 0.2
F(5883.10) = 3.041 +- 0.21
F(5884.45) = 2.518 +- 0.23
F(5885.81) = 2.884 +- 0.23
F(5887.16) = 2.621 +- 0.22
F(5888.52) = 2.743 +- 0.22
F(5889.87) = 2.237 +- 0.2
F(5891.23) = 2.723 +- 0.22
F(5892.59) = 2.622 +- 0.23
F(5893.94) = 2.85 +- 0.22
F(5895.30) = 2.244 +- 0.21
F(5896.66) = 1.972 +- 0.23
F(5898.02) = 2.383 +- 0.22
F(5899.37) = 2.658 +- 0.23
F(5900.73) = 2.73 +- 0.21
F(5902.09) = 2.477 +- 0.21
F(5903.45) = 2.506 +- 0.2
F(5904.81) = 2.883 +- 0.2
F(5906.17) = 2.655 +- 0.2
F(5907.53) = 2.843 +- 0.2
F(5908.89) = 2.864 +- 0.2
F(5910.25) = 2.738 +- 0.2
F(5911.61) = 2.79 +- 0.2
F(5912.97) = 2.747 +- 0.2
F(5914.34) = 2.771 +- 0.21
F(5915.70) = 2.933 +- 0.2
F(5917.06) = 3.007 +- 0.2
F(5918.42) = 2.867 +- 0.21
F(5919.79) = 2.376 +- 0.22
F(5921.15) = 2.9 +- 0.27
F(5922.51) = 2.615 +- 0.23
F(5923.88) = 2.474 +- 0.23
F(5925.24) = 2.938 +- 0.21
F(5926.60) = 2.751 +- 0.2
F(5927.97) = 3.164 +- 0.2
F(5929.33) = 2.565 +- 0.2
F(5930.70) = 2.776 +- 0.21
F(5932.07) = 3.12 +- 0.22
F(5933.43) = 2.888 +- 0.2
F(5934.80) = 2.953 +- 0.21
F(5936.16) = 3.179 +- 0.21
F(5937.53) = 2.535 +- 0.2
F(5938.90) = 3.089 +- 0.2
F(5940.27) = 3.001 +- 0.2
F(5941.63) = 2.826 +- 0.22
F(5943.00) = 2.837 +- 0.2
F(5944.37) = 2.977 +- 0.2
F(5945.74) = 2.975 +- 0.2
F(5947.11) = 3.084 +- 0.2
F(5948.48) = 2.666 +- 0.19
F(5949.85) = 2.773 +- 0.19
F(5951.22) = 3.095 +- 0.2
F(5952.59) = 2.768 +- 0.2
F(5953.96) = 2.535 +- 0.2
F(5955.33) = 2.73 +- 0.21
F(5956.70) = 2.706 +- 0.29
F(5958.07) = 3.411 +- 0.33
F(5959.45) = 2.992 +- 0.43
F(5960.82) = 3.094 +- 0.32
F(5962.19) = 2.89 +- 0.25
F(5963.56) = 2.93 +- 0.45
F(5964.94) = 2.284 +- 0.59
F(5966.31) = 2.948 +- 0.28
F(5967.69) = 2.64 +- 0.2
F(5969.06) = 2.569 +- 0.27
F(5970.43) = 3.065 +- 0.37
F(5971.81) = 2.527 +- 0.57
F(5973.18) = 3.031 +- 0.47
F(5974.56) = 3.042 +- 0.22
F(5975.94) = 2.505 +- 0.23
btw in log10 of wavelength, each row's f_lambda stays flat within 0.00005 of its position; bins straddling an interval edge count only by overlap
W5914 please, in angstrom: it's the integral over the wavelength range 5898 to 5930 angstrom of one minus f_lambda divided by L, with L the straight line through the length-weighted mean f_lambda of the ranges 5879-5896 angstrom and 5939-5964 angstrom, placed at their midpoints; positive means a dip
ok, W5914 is 0.3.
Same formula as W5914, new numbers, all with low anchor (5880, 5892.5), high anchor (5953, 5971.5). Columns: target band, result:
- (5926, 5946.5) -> -1.0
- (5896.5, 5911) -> 0.4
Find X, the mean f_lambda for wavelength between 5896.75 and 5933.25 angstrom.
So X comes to 2.74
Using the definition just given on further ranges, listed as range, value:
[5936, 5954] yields 2.88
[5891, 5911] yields 2.61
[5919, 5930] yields 2.72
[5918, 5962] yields 2.86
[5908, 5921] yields 2.79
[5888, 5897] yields 2.5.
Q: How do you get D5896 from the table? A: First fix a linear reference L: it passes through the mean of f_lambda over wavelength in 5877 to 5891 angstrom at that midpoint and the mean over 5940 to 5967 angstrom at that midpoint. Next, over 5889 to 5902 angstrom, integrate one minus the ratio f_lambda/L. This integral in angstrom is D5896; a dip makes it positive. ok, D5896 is 1.16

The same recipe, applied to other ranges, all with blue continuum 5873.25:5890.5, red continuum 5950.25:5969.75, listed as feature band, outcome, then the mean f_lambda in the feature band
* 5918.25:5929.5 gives 0.2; 2.74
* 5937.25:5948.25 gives -0.4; 2.92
